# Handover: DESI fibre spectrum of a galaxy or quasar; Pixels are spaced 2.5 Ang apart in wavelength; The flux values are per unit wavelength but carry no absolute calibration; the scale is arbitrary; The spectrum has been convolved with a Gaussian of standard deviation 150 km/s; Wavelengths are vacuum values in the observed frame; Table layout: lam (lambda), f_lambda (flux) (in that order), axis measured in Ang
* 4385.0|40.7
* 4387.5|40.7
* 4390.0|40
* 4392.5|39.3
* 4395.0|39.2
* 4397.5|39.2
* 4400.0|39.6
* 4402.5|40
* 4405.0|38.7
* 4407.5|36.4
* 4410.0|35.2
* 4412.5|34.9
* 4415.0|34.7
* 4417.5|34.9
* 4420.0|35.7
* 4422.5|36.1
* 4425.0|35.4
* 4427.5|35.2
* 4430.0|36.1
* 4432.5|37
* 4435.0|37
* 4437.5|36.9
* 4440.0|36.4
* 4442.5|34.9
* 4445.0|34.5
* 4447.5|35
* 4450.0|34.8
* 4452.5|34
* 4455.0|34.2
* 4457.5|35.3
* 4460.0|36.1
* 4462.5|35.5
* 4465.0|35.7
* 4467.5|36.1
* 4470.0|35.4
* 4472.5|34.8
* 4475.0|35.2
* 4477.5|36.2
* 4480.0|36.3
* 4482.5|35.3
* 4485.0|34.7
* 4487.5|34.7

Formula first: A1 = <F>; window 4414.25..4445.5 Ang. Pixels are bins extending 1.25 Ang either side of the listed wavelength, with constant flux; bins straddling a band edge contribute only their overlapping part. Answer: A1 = 35.8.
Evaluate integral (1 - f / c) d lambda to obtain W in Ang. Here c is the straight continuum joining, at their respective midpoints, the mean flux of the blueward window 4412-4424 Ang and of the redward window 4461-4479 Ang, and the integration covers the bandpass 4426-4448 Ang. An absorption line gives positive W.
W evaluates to -0.32 Ang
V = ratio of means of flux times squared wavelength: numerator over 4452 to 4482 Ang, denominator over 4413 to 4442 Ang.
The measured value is 1.0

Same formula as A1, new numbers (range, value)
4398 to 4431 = 36.4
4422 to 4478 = 35.5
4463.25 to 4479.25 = 35.6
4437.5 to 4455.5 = 35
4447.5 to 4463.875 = 35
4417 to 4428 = 35.5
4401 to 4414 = 37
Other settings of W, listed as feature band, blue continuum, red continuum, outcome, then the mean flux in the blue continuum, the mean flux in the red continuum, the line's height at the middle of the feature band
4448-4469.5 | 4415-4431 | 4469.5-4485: 0.2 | 35.5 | 35.5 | 35.5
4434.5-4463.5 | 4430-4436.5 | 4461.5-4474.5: 0.7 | 36.8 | 35.5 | 36.2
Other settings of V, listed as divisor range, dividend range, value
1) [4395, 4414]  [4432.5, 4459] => 0.95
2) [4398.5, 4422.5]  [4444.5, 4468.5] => 0.98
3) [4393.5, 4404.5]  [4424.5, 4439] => 0.93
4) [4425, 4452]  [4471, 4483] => 1.01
